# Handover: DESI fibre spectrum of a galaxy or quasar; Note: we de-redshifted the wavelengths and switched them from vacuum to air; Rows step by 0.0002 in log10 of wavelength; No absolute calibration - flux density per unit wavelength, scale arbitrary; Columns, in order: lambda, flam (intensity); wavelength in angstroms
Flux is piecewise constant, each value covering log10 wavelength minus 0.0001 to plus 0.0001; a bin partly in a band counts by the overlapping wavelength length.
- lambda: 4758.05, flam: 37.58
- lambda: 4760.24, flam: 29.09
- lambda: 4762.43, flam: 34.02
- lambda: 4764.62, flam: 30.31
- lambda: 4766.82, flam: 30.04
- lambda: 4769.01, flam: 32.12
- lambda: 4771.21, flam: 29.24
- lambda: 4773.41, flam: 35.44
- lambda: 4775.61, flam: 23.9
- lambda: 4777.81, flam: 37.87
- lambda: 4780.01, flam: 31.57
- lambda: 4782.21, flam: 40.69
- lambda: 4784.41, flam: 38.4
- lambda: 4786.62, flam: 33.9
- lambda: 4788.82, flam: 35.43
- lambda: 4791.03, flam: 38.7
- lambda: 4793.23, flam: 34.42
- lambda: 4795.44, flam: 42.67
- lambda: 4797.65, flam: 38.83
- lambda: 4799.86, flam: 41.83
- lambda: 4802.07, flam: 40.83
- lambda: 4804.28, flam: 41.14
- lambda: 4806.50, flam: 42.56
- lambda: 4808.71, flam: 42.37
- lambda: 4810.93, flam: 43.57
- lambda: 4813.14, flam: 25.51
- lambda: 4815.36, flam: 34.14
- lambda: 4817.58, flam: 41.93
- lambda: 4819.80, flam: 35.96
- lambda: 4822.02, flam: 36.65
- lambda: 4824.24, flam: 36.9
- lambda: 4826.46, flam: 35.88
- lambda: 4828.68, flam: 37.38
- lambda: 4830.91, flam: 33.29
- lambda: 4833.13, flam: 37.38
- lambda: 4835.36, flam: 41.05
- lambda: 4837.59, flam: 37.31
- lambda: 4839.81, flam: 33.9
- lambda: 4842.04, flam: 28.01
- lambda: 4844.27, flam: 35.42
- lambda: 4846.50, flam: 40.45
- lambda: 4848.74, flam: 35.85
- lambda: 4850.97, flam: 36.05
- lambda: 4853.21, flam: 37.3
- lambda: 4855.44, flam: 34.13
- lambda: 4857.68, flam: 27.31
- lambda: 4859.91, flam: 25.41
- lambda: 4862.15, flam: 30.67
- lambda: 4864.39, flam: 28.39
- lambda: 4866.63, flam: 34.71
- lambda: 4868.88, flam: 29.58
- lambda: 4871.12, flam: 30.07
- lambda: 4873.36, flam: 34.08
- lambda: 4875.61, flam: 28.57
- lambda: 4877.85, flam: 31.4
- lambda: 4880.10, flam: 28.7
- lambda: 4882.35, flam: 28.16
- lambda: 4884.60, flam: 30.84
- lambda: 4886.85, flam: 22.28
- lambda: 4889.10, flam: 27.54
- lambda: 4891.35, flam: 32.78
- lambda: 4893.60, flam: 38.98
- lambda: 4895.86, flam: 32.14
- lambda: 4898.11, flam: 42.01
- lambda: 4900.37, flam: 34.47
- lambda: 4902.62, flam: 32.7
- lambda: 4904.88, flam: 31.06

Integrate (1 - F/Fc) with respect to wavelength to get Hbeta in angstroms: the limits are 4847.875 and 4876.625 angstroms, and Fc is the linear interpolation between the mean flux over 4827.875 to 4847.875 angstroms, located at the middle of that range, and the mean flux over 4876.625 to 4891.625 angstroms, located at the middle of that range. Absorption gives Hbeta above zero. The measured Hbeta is 0.4 angstroms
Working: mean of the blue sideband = 36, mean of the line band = 31.7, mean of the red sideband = 28.6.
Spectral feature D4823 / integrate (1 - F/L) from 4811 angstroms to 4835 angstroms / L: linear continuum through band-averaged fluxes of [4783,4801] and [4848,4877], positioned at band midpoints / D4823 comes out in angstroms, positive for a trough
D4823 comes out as -0.55 angstroms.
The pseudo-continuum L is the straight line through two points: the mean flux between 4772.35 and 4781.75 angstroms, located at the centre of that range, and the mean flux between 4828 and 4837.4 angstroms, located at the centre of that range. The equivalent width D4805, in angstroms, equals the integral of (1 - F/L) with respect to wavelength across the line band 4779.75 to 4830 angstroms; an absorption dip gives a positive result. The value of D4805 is -4.3 angstroms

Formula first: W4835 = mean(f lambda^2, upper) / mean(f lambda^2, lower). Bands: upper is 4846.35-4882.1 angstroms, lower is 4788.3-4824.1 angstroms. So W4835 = 0.8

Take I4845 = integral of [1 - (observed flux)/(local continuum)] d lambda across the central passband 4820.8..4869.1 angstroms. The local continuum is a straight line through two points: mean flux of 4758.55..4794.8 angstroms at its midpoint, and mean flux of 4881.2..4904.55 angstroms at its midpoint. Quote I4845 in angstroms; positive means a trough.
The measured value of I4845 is -2.3 angstroms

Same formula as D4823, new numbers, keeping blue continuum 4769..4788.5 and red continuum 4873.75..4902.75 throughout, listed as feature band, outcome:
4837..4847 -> -0.62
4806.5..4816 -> -1.16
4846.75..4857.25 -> -1.07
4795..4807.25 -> -2.87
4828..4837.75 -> -1.35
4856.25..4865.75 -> 1.14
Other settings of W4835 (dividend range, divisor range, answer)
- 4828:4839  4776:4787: 1.06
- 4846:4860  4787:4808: 0.88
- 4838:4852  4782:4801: 0.94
